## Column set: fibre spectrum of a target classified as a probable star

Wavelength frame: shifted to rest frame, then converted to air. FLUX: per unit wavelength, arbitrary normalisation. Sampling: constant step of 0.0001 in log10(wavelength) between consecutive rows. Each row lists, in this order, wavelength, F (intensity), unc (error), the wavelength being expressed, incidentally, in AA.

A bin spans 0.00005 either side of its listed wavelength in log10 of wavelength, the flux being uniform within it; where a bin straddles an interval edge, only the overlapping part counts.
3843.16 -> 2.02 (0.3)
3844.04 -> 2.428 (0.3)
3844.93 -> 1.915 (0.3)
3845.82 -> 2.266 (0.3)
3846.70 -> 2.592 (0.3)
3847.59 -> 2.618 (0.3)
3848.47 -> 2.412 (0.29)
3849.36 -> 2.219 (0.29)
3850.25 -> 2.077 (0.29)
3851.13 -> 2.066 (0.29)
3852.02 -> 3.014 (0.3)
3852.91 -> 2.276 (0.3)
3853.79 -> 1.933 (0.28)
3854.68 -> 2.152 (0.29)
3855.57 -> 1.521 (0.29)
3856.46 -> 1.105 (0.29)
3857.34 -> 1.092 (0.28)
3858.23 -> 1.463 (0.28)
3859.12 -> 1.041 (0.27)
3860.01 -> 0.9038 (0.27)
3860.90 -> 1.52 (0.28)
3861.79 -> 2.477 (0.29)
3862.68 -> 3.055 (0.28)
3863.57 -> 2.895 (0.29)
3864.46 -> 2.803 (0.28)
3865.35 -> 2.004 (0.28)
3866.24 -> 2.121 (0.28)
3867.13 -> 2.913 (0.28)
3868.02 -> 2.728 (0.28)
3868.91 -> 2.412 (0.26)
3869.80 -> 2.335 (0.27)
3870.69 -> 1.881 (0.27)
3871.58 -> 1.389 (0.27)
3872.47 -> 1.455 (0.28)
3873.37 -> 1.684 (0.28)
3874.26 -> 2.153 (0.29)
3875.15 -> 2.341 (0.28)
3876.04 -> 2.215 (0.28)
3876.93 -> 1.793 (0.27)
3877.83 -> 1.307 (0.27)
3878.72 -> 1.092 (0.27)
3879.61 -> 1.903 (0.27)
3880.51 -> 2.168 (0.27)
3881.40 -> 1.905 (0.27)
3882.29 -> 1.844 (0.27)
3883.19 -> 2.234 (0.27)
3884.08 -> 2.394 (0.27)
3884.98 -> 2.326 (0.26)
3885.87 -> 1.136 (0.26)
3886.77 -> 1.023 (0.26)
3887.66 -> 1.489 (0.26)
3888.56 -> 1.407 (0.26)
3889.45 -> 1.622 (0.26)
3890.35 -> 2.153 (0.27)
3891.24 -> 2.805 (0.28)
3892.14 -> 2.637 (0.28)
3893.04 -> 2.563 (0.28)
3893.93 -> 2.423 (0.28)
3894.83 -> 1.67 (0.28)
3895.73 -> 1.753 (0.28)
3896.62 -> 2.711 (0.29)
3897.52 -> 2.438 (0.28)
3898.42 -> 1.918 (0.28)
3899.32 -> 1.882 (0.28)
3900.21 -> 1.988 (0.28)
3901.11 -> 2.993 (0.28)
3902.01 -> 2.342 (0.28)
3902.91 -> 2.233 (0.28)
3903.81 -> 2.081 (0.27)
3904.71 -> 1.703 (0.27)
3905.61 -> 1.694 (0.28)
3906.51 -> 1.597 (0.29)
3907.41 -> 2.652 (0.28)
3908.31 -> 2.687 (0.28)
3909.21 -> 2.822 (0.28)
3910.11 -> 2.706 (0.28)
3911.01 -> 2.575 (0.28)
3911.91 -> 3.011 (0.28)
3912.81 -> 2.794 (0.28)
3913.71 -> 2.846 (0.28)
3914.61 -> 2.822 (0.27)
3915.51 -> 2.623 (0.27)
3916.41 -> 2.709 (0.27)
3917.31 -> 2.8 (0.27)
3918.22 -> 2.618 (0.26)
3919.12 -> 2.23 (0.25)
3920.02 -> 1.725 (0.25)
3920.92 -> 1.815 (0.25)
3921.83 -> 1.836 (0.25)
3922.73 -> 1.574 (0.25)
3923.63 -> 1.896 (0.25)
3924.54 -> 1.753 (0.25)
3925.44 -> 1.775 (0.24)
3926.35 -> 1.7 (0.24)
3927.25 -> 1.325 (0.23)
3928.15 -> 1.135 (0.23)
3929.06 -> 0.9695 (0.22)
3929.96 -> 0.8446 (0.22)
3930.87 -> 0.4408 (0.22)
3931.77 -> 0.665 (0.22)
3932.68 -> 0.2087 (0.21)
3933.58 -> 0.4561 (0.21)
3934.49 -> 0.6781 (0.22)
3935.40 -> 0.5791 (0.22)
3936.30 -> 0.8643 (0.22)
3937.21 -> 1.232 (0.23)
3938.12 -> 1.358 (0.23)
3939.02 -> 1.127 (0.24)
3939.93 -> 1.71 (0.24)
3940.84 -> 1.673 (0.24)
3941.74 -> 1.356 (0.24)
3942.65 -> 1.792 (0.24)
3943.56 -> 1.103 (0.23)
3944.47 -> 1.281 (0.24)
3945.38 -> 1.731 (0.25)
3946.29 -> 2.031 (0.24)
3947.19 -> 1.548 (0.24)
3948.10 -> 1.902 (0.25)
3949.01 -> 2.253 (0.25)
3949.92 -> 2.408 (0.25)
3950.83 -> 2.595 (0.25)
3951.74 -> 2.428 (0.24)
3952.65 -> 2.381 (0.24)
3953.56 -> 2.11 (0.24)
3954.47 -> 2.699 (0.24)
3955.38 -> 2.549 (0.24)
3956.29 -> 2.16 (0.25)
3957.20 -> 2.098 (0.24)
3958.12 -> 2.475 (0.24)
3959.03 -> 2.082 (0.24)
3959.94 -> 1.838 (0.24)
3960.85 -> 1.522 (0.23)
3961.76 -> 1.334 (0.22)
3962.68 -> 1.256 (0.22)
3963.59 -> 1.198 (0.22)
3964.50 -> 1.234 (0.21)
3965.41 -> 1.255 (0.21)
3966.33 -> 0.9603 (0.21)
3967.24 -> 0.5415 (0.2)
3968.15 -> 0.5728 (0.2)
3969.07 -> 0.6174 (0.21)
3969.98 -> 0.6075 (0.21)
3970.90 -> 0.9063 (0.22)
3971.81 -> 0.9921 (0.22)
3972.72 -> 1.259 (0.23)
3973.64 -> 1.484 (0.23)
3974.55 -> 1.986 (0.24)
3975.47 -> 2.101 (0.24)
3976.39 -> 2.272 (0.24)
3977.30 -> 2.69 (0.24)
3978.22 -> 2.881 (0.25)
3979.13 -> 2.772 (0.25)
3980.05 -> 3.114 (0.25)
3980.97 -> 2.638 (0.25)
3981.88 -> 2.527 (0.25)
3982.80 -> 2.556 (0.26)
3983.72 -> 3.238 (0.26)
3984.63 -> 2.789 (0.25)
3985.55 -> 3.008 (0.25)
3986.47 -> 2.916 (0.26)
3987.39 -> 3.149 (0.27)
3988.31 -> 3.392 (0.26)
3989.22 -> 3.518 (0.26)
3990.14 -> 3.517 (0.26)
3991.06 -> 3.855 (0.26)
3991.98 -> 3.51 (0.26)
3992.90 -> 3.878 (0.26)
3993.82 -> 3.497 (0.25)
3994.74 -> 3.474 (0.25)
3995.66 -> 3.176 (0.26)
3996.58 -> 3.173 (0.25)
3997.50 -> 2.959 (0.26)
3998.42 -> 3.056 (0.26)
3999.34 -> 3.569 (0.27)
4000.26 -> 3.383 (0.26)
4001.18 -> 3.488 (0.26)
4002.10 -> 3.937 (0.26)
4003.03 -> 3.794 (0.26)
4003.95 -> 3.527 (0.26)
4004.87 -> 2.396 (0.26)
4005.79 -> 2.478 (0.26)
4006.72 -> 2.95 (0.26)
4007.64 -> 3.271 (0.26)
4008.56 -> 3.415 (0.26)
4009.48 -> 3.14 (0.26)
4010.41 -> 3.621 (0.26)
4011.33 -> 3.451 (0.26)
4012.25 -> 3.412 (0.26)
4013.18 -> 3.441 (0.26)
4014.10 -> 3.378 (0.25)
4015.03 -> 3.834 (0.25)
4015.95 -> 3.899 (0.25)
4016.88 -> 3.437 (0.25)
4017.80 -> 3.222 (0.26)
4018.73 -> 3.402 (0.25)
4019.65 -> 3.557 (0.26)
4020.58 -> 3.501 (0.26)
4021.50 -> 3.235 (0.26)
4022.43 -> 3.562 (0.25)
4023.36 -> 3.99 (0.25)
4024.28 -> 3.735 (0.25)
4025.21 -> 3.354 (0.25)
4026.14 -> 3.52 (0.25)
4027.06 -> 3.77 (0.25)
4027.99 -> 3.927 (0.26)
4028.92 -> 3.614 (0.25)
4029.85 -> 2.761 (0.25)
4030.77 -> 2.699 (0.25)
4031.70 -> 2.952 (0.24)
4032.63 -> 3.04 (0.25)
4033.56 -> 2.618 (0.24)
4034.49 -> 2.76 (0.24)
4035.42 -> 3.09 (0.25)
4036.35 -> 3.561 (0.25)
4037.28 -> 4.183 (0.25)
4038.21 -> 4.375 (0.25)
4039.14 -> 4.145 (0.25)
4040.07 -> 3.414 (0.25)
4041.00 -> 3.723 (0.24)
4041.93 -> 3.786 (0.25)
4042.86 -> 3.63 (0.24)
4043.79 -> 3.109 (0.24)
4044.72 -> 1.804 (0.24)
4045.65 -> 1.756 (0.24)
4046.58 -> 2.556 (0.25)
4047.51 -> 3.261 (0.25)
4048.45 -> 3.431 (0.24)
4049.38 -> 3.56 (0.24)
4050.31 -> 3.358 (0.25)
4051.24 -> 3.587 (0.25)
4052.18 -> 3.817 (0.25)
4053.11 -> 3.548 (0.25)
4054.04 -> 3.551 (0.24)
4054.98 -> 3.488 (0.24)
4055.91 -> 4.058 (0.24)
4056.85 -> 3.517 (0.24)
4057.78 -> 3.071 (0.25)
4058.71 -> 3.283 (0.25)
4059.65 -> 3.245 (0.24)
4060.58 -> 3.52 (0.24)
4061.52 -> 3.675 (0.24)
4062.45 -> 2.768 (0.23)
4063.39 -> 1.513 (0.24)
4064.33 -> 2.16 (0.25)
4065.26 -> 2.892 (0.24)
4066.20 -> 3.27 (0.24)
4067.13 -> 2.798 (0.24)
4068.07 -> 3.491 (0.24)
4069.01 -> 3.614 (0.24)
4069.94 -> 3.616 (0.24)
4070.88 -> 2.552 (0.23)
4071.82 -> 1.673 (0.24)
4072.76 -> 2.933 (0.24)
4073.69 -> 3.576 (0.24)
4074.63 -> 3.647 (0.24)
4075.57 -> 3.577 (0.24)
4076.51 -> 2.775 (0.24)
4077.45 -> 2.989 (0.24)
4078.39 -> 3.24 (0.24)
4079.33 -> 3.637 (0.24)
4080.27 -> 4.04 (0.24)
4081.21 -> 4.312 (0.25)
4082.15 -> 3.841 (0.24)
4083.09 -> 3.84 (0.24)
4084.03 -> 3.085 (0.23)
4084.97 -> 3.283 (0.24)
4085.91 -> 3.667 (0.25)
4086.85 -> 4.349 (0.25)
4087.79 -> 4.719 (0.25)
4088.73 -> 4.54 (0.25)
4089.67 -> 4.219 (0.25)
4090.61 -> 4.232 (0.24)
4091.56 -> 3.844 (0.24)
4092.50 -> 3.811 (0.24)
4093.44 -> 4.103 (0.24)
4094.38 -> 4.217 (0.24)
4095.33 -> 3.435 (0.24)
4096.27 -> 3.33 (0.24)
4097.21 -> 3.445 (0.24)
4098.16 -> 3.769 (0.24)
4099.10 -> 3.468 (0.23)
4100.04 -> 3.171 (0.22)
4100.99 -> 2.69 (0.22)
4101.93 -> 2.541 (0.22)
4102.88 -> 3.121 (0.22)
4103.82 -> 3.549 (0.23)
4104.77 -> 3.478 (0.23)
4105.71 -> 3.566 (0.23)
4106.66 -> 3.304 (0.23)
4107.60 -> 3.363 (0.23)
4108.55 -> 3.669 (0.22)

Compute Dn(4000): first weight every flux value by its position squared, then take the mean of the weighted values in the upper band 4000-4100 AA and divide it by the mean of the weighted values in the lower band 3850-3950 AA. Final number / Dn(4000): 1.9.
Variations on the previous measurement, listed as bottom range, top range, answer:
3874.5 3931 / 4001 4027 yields 1.77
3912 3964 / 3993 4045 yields 2.02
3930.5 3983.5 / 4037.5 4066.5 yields 2.07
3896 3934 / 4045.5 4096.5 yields 1.87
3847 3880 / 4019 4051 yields 1.81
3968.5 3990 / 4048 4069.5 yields 1.46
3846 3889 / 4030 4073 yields 1.77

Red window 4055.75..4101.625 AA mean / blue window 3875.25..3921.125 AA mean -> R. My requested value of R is 1.6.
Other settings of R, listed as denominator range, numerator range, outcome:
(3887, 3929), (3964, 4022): 1.30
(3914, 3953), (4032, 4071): 1.99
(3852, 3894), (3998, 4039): 1.73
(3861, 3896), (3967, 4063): 1.50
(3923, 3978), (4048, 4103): 2.28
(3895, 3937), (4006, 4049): 1.77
